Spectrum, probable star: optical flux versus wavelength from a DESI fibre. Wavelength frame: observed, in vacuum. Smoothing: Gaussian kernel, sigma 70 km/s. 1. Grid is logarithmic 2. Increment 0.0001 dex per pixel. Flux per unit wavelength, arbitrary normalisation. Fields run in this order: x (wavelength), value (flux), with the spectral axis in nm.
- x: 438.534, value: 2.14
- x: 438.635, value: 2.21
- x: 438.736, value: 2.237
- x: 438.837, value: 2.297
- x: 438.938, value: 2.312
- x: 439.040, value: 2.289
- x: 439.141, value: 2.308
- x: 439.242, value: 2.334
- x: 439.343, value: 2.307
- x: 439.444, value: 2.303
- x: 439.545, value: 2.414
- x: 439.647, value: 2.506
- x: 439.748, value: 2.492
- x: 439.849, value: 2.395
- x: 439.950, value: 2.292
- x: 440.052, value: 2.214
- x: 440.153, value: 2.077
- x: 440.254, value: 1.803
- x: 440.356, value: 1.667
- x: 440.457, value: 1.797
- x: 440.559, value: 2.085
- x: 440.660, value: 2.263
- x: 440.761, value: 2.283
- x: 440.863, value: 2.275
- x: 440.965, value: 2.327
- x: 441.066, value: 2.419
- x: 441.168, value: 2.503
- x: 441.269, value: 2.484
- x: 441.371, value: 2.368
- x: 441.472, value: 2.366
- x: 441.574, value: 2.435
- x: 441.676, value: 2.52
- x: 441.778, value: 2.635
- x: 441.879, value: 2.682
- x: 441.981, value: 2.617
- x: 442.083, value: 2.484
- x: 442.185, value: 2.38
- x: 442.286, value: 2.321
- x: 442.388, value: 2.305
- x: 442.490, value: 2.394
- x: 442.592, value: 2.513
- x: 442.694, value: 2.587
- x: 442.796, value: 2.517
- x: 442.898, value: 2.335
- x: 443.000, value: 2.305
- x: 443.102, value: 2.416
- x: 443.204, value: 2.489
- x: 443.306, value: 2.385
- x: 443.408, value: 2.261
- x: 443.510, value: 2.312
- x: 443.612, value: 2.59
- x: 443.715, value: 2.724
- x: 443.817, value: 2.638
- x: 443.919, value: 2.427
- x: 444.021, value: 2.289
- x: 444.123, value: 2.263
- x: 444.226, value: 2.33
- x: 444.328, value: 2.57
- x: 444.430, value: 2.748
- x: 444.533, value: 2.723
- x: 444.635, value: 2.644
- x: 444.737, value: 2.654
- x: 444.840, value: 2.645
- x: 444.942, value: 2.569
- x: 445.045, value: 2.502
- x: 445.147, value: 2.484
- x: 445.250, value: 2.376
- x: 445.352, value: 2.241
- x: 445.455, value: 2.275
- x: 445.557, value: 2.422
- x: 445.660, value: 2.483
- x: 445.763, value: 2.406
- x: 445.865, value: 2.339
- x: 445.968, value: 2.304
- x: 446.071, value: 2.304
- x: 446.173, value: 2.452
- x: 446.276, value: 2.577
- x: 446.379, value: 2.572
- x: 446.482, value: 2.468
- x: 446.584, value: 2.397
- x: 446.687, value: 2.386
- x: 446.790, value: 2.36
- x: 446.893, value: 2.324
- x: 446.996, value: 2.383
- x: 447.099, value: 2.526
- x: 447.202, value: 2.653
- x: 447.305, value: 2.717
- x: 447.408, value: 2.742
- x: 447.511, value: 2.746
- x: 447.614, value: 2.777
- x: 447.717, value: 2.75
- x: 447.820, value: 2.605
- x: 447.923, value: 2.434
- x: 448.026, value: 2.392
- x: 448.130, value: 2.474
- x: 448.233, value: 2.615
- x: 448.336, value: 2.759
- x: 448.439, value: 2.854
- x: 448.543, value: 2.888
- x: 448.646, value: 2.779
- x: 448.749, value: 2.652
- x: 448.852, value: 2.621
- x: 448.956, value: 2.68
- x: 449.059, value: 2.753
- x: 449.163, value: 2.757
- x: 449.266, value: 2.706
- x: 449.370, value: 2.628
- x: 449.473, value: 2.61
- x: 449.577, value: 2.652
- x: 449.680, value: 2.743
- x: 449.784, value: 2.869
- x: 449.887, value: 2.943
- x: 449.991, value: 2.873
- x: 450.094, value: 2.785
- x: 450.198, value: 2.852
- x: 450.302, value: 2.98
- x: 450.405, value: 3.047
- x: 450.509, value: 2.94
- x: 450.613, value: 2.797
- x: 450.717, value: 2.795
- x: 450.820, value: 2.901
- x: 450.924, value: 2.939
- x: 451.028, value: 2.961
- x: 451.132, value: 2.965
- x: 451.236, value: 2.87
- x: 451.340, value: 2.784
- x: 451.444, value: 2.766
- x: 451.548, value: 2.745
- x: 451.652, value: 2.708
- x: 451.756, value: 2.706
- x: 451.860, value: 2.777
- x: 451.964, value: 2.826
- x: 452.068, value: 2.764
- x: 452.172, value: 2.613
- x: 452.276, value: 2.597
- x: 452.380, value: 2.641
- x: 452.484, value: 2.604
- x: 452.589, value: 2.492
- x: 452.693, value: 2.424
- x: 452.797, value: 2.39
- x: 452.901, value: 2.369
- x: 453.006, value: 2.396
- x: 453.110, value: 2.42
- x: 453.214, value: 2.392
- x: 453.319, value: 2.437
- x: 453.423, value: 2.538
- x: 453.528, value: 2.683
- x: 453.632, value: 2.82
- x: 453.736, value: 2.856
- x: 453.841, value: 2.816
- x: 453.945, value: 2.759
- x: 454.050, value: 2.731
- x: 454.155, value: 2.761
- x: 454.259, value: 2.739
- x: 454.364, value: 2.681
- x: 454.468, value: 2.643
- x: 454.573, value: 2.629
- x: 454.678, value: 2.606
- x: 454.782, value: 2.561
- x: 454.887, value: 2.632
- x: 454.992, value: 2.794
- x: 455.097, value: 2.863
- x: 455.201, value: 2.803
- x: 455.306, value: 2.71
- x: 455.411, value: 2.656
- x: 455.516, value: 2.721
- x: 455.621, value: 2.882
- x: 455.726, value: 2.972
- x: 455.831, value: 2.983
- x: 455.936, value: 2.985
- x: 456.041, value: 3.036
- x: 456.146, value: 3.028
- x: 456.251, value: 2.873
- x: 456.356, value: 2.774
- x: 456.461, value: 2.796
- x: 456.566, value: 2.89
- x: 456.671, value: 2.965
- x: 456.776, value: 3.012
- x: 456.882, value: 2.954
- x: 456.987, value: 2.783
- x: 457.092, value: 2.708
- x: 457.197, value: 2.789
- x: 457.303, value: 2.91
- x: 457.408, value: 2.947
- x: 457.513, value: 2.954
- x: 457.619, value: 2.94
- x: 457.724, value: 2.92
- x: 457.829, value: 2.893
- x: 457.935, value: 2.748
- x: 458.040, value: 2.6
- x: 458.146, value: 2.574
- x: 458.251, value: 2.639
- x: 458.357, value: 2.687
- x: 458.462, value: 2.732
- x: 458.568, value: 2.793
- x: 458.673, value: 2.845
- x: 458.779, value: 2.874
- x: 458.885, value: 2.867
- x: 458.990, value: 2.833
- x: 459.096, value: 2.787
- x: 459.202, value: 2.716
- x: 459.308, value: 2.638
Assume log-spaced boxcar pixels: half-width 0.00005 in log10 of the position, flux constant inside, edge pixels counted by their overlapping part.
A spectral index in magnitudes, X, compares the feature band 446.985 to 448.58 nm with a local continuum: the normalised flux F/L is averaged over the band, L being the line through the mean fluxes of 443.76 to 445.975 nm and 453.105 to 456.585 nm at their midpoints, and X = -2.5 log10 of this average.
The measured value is -0.04 mag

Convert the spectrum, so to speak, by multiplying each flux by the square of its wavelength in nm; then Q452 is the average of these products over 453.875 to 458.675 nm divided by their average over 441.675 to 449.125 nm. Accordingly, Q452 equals 1.17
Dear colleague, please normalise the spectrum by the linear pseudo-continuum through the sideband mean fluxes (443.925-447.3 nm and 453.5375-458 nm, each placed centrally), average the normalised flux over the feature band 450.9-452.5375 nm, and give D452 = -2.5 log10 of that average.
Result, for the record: -0.03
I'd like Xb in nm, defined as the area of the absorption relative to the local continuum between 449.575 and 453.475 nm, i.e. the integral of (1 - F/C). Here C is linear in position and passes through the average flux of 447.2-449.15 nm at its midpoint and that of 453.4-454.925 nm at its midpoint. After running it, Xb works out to -0.04 nm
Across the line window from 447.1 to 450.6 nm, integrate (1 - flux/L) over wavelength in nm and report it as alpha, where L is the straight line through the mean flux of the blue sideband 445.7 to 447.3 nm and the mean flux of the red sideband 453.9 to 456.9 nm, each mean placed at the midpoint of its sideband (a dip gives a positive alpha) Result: -0.27 nm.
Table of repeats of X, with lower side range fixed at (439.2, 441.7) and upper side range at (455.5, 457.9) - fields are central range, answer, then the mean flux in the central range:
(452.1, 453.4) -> 0.11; 2.49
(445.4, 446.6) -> 0.03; 2.42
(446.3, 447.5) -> 0.01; 2.51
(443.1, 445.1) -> -0.04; 2.51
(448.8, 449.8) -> -0.03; 2.69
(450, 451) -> -0.09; 2.89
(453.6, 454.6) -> 0.02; 2.74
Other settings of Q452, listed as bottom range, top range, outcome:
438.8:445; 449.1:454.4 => 1.19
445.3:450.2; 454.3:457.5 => 1.13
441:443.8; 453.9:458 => 1.22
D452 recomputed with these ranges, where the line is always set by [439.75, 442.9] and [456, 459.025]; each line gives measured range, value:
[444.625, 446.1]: 0.01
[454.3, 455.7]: 0.02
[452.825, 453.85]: 0.06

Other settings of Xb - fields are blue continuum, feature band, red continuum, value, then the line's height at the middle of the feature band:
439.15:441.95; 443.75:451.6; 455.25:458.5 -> -0.27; 2.54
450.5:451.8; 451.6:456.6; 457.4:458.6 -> 0.19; 2.81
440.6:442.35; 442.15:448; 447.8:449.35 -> 0.16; 2.55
